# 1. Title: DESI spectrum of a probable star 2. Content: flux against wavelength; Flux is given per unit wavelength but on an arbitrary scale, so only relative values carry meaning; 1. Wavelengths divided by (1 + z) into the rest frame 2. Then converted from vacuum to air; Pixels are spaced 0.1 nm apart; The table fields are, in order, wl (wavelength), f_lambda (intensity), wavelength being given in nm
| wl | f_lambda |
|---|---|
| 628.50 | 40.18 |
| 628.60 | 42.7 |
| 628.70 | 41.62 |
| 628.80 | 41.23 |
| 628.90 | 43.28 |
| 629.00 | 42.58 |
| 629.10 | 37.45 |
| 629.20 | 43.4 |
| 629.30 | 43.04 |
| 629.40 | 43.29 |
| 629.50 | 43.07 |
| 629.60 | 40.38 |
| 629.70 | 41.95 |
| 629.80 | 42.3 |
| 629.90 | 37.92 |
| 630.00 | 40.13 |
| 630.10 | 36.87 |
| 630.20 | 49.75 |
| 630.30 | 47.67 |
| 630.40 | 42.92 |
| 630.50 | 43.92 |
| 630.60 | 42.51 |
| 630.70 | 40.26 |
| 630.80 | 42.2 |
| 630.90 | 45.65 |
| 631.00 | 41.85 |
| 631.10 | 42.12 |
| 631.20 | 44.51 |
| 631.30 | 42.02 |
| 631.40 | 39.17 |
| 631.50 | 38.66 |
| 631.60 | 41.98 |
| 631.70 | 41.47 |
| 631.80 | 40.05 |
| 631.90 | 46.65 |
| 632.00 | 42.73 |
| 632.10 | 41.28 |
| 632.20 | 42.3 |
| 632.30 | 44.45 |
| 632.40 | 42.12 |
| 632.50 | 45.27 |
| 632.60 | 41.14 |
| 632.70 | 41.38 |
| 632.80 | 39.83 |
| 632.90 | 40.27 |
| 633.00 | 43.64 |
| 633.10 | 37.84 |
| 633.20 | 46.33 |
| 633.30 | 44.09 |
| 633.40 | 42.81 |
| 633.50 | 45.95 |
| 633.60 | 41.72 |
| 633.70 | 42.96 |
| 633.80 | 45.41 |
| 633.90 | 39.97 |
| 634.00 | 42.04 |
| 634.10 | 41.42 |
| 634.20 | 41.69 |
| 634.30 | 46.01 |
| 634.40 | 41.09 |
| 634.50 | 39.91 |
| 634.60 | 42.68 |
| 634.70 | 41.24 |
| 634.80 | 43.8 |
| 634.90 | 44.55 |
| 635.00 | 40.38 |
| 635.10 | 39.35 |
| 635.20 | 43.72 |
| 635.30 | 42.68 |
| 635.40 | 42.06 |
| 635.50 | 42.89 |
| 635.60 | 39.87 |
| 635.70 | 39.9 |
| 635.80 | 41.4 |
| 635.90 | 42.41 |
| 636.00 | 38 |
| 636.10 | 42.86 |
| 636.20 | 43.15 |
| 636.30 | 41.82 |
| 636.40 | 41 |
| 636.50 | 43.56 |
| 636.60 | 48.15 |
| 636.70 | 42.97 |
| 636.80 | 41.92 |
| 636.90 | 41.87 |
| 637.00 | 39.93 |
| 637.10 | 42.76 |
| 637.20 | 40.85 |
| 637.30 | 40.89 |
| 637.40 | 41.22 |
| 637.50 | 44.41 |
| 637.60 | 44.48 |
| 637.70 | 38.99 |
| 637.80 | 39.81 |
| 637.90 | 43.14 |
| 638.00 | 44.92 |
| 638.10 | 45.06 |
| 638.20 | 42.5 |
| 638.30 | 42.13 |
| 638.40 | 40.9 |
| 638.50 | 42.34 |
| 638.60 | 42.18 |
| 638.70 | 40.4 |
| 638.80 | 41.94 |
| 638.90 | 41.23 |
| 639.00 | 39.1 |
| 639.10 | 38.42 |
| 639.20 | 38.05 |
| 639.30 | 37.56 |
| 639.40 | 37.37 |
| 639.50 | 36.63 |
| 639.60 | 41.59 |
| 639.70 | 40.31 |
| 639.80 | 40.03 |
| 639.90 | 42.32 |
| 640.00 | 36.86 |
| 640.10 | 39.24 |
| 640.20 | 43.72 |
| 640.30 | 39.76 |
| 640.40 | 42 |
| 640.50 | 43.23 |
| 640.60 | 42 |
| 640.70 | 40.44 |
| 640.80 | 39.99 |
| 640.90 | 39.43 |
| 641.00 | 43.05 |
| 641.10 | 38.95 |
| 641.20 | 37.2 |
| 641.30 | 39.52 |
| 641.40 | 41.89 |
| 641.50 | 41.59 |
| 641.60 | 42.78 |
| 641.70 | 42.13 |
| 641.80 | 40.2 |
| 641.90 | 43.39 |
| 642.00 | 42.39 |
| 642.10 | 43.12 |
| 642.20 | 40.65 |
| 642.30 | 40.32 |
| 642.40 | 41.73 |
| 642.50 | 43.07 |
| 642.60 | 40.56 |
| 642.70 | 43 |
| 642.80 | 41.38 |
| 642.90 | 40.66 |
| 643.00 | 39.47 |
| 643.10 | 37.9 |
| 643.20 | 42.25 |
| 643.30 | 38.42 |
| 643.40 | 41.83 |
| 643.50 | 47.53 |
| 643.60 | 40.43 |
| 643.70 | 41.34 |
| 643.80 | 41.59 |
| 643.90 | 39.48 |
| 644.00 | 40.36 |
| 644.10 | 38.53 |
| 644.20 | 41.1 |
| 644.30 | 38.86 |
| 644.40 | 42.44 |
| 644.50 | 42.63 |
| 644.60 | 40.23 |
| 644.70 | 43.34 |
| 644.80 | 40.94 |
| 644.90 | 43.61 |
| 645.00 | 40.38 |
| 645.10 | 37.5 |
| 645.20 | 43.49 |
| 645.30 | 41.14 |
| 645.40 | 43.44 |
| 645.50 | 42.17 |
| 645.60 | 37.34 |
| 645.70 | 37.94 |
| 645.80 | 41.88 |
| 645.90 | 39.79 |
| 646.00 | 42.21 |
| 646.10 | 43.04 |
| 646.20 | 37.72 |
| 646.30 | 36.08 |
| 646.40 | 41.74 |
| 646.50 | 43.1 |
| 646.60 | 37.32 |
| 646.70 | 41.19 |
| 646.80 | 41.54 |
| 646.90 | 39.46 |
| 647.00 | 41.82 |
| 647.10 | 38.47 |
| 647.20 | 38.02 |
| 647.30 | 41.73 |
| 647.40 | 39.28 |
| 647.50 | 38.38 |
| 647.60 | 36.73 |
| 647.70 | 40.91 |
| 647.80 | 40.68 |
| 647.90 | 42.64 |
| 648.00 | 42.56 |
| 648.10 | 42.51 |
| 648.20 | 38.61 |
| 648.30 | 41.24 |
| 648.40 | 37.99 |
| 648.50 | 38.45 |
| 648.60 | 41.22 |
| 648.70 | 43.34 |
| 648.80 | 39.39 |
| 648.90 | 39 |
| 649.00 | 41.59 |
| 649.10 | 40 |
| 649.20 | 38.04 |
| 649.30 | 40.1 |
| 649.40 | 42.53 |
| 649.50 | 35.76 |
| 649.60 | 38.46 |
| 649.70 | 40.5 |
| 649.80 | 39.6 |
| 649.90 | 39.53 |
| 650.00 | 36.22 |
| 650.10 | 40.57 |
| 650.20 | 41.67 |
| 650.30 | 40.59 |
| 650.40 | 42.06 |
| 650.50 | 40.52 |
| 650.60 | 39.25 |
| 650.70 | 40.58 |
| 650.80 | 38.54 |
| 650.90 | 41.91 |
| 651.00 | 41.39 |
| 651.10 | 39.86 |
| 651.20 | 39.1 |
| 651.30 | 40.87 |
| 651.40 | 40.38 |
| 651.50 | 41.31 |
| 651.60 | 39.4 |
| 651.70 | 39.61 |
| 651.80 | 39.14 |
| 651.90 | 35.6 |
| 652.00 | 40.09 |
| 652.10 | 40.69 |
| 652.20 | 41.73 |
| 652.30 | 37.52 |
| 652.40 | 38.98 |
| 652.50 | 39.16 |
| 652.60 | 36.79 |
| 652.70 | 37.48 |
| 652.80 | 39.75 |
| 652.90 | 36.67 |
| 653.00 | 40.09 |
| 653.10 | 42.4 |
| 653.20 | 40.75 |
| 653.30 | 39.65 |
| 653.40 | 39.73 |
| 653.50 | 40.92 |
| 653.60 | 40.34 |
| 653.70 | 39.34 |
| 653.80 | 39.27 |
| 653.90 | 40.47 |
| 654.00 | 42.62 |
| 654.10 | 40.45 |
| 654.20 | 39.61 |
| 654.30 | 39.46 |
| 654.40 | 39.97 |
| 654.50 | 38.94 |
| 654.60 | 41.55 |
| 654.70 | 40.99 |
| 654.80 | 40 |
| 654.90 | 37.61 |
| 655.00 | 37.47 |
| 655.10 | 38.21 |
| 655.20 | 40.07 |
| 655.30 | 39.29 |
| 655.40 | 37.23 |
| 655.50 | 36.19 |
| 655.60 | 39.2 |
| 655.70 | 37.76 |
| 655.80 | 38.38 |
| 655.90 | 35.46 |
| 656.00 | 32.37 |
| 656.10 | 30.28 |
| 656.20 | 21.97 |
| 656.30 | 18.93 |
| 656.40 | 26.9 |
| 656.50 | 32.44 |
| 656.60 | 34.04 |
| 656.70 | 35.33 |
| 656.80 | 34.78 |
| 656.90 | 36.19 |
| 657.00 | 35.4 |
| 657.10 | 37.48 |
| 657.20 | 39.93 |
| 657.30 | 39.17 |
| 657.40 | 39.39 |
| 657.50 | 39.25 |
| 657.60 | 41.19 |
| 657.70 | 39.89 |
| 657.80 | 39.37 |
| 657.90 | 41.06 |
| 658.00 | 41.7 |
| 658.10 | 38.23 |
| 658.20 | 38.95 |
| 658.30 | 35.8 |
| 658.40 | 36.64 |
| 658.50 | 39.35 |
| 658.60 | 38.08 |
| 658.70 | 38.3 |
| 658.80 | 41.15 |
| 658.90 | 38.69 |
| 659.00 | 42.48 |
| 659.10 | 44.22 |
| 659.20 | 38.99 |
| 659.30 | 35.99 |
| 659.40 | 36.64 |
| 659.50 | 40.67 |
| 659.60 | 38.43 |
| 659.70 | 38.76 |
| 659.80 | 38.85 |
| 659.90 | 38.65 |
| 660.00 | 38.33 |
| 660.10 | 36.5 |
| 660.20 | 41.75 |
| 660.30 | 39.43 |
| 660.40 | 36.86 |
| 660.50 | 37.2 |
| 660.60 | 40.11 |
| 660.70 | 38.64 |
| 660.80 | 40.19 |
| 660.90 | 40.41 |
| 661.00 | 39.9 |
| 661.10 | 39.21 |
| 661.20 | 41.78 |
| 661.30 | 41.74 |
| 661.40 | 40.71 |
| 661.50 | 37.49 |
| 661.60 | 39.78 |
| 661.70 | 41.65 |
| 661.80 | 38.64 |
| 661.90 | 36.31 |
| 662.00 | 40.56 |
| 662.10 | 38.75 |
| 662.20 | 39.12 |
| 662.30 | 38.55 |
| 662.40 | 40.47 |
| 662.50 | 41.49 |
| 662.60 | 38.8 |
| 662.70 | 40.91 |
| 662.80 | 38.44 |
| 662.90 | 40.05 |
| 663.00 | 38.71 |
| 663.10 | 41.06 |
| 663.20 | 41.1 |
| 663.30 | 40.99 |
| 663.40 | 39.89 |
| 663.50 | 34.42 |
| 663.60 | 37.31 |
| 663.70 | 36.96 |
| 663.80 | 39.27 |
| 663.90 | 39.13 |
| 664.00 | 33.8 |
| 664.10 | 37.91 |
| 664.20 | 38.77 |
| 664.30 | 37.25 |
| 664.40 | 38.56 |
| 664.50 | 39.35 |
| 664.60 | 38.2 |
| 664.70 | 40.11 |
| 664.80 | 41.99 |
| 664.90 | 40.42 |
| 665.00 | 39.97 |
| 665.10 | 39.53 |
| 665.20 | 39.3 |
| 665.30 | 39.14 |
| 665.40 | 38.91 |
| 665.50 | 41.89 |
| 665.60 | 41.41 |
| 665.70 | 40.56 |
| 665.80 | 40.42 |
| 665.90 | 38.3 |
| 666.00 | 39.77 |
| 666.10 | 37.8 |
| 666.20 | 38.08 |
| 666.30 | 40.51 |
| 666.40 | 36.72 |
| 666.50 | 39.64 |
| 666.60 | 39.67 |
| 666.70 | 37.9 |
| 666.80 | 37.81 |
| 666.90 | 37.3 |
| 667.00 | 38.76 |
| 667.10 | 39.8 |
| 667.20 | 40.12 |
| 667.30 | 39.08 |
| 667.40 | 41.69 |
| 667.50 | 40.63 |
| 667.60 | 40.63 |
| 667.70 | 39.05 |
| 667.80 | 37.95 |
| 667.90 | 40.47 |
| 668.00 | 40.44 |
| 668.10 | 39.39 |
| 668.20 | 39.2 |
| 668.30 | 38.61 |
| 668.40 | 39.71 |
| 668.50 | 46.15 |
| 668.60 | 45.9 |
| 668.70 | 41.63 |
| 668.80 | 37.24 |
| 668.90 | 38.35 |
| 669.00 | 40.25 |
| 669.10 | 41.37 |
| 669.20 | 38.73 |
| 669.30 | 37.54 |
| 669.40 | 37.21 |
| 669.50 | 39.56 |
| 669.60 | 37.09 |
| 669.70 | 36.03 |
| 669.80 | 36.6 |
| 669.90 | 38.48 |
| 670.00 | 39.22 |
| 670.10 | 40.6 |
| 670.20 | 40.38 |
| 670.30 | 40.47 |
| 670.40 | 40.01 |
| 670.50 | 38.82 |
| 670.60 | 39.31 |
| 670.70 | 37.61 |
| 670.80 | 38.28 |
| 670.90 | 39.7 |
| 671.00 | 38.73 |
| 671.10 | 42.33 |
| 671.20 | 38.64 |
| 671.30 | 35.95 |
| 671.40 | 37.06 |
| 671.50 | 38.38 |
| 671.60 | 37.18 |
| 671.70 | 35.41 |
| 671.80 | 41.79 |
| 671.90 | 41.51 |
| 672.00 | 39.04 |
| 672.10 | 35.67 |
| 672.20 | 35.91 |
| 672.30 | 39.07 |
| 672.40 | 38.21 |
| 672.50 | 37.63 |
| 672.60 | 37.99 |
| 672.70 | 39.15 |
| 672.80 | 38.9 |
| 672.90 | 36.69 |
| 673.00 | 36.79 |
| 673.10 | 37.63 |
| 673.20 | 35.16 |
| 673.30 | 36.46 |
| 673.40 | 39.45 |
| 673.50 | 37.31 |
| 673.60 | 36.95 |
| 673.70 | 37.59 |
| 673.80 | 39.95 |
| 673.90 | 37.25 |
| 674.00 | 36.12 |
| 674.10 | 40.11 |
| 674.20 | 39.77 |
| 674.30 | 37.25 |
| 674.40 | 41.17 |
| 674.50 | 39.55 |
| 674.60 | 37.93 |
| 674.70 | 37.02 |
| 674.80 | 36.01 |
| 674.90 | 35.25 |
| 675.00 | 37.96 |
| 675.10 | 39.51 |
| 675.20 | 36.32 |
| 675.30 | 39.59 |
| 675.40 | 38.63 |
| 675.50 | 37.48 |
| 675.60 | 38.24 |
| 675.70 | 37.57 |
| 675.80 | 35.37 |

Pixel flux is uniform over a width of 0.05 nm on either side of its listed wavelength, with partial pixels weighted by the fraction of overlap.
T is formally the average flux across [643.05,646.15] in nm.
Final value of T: 41.1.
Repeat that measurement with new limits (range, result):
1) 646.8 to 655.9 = 39.7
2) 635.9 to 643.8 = 41.3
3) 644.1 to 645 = 41.4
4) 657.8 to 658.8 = 38.8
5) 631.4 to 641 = 41.7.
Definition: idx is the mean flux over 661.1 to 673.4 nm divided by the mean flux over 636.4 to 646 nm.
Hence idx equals 0.9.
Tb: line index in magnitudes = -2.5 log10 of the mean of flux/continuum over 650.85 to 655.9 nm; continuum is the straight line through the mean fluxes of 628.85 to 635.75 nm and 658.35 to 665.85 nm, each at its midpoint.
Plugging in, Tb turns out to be 0.02 mag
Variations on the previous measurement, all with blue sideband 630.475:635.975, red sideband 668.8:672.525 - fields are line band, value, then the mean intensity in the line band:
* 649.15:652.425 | 0.02 mag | 39.8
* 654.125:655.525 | 0.03 mag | 39.1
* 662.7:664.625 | 0.02 mag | 38.5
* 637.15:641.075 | 0.02 mag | 41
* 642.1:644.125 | 0.00 mag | 41.1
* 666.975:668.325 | -0.02 mag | 39.7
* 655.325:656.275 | 0.18 mag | 34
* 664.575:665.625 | -0.03 mag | 40.1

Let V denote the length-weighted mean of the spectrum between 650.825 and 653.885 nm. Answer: 39.7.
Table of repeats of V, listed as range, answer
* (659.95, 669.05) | 39.4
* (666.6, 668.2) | 39.4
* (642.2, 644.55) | 41.1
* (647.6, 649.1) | 40.6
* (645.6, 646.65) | 40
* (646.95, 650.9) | 40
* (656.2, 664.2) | 38.3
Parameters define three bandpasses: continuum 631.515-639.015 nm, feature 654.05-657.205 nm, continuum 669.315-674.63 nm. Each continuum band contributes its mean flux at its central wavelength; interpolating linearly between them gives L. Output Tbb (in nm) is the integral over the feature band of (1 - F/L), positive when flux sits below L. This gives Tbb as 0.32 nm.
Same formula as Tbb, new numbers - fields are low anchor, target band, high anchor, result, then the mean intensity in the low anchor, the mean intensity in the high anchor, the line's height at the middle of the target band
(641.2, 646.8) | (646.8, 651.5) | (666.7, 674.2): 0.06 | 41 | 38.8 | 40.6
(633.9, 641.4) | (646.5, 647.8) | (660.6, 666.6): 0.03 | 41.4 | 39.3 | 40.6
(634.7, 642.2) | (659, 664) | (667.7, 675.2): 0.03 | 41.4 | 38.6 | 39.5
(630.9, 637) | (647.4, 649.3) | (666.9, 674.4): 0.04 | 42.2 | 38.9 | 40.9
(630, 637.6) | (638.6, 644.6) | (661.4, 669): 0.13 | 42.3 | 39.4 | 41.6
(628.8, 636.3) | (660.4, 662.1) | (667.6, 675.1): 0.00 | 42.2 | 38.7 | 39.6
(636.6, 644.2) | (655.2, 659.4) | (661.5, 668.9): 0.33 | 41.1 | 39.4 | 40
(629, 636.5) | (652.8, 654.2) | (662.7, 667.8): 0.00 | 42.2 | 39.2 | 40.3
